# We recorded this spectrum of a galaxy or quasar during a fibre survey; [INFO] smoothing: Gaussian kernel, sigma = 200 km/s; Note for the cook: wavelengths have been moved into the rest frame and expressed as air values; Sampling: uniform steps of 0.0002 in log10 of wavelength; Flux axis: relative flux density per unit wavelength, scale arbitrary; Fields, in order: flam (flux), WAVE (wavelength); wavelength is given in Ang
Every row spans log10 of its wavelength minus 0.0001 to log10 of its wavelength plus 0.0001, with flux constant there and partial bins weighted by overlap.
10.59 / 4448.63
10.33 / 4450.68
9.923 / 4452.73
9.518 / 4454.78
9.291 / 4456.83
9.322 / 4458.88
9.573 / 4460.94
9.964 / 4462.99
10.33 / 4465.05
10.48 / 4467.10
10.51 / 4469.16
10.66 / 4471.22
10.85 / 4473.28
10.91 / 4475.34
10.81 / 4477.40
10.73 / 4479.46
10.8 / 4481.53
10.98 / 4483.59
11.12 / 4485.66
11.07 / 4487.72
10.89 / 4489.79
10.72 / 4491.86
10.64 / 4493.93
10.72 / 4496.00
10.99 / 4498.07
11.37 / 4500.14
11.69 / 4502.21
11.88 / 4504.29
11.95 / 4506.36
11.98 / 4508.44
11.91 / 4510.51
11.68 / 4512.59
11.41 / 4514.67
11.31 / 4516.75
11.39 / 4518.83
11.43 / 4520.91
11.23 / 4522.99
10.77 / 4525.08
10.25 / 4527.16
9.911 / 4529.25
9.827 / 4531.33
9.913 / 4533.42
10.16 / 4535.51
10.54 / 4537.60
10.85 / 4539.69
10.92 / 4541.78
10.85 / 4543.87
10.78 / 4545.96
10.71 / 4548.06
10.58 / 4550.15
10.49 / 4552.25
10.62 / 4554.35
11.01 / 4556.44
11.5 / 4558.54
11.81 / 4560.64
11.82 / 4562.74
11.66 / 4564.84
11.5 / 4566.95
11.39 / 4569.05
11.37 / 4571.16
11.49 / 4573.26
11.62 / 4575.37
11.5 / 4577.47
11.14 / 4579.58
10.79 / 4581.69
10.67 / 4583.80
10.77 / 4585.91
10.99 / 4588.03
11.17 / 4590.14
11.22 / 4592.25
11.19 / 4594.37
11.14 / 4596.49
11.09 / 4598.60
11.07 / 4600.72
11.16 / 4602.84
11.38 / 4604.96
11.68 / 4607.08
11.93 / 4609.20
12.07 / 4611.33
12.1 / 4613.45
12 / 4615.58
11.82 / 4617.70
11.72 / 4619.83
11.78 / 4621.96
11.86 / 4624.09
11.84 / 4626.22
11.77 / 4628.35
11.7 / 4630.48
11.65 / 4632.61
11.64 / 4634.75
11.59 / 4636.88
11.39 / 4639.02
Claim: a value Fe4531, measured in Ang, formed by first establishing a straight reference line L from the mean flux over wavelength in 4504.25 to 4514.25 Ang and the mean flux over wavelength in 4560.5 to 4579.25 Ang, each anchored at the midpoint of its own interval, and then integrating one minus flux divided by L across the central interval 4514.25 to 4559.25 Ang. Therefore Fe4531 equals 3.77 Ang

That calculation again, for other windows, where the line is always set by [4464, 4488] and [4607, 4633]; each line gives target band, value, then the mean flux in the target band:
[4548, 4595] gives 1.2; 11.2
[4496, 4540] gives 0.0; 11.1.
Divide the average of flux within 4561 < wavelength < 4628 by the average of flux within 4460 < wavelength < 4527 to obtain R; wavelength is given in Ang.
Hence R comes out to 1.0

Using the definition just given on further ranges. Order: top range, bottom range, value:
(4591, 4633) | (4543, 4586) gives 1.04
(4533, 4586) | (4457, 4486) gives 1.06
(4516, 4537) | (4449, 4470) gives 1.07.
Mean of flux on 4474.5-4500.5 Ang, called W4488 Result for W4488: 10.9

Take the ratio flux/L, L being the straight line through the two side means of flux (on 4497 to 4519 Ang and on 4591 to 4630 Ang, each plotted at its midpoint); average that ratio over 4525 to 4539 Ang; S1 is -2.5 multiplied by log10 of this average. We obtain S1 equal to 0.14 mag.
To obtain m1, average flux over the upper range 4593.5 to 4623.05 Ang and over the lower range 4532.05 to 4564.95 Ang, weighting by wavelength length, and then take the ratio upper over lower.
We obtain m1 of 1.07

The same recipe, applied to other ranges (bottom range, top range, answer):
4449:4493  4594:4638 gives 1.12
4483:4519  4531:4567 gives 0.96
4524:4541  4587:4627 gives 1.12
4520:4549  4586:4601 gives 1.05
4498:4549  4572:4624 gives 1.03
